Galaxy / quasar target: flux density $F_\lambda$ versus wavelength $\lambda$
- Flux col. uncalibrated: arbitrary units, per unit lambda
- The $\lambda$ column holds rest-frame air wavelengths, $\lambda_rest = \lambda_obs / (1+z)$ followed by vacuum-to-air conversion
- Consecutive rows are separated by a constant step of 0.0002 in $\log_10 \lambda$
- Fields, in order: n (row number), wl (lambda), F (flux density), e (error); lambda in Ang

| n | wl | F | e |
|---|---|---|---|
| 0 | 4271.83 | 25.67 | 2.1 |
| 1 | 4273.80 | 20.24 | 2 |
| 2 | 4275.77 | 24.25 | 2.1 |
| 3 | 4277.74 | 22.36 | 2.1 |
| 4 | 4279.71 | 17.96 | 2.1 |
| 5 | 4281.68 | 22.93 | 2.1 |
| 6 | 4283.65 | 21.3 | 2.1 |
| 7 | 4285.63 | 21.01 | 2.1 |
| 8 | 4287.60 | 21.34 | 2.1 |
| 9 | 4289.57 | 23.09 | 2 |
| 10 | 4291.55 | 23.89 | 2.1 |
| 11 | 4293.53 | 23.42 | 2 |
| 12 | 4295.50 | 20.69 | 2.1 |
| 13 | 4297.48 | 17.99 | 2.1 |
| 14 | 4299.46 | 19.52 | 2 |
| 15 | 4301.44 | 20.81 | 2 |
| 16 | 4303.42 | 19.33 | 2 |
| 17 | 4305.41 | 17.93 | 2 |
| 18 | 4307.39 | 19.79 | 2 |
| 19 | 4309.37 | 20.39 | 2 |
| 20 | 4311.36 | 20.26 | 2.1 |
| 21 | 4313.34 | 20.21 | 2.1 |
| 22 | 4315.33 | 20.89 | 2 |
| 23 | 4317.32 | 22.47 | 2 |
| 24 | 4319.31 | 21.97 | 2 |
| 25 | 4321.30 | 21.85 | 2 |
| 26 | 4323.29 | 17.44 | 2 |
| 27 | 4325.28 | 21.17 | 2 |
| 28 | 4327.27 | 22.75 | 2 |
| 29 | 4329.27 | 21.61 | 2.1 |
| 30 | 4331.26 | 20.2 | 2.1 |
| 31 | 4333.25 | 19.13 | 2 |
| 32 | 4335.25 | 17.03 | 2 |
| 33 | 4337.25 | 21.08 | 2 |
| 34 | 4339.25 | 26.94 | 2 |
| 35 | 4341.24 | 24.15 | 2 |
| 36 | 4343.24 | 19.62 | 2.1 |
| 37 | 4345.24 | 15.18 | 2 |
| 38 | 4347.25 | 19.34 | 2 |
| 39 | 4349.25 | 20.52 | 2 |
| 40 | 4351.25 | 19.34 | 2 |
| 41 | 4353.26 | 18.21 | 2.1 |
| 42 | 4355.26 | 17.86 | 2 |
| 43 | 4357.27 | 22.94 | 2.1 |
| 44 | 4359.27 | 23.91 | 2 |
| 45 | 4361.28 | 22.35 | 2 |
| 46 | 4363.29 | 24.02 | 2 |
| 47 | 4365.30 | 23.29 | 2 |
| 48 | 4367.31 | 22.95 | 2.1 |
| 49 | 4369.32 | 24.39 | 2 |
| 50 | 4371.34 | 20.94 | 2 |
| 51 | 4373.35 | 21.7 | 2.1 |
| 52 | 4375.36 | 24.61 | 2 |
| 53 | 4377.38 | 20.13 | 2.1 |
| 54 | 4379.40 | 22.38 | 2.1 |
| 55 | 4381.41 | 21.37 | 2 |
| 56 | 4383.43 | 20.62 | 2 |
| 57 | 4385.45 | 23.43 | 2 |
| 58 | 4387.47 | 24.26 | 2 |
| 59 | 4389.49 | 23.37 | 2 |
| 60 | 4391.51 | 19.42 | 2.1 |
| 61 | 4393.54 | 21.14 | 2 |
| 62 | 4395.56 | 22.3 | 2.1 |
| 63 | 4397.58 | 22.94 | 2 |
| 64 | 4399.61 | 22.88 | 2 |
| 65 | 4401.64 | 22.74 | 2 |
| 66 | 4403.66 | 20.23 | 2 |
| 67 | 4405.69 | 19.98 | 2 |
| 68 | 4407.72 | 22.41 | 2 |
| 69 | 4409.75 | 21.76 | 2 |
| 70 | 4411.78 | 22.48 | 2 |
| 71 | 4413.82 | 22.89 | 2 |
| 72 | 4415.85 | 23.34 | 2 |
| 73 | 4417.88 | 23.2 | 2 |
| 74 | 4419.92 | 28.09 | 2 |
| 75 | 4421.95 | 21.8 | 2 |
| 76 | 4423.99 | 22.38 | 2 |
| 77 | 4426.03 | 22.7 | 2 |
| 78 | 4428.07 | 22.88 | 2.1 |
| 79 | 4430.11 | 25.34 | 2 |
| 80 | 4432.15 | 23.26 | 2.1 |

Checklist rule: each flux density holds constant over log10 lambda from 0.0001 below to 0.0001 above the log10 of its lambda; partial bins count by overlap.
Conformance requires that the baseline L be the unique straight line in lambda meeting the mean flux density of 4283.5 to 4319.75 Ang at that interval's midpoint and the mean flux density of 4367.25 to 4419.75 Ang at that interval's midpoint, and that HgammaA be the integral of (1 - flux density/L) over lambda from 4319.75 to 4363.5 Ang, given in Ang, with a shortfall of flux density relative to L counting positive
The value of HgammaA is 1.5 Ang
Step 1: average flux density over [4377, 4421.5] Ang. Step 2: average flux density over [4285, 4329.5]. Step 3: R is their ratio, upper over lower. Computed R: 1.1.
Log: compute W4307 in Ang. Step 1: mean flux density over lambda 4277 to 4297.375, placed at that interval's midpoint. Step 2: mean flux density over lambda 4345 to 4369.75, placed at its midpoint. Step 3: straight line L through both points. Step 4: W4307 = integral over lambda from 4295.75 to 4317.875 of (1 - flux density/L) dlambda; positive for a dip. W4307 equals 1.62 Ang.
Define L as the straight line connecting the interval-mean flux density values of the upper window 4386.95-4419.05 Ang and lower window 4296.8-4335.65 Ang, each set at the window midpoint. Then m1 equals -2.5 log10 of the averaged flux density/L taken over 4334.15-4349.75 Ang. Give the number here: 0.02 mag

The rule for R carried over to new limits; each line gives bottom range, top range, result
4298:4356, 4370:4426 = 1.10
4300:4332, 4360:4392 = 1.10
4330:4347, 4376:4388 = 1.08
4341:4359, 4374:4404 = 1.13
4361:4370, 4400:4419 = 0.95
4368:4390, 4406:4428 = 1.02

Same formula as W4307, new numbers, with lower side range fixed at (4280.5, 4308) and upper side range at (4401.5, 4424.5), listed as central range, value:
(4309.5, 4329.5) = 0.3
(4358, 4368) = -0.6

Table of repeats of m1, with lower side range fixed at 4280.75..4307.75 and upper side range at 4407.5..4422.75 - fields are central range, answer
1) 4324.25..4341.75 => 0.011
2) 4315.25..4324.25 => 0.026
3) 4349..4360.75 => 0.081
